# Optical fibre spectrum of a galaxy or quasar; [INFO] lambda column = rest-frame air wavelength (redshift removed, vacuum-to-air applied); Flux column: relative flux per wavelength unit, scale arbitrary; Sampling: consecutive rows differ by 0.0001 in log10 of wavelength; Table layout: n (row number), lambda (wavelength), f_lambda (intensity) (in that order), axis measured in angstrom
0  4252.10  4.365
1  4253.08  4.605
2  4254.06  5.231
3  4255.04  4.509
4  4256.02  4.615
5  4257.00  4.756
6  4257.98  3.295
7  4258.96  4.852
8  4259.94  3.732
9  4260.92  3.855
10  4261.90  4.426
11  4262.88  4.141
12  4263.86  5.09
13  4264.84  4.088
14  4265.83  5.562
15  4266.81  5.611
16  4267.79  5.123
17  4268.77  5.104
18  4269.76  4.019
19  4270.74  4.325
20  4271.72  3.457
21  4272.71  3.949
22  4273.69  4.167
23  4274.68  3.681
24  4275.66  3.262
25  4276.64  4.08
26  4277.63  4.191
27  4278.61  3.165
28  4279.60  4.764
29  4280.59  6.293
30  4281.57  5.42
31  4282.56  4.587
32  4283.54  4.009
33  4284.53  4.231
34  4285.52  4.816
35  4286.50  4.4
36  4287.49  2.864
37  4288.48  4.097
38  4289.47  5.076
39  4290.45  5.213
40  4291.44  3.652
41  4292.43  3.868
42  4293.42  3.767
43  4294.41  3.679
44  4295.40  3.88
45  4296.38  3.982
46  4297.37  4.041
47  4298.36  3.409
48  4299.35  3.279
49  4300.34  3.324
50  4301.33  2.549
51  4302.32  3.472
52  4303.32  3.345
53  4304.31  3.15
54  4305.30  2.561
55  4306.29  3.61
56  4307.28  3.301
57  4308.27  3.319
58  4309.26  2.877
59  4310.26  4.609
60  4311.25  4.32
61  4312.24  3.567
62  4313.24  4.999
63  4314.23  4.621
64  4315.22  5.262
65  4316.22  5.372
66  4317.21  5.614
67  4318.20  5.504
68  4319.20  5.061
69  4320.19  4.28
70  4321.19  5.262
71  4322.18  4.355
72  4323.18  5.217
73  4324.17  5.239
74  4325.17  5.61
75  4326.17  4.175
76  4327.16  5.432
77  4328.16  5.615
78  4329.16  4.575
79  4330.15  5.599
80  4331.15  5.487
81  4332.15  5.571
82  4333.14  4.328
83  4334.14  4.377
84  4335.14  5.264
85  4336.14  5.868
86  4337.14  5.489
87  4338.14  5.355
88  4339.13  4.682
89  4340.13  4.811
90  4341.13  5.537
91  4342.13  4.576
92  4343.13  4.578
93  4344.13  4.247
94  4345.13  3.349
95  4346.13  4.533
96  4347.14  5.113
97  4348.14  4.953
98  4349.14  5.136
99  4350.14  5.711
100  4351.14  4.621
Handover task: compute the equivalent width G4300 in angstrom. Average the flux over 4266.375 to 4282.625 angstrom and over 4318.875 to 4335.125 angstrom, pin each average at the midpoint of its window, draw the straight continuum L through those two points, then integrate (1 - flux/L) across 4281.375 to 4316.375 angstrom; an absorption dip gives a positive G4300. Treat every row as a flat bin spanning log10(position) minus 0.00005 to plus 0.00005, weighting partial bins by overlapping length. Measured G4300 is 5.6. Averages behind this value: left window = 4.41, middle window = 3.93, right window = 5.02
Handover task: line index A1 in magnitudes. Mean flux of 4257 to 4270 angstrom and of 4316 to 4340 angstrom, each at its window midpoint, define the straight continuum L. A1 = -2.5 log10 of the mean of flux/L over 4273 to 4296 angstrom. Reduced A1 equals 0.125 mag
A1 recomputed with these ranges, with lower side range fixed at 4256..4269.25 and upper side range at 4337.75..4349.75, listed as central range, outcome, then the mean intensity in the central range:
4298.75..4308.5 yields 0.414 mag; 3.19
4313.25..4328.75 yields -0.089 mag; 5.1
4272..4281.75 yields 0.092 mag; 4.24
